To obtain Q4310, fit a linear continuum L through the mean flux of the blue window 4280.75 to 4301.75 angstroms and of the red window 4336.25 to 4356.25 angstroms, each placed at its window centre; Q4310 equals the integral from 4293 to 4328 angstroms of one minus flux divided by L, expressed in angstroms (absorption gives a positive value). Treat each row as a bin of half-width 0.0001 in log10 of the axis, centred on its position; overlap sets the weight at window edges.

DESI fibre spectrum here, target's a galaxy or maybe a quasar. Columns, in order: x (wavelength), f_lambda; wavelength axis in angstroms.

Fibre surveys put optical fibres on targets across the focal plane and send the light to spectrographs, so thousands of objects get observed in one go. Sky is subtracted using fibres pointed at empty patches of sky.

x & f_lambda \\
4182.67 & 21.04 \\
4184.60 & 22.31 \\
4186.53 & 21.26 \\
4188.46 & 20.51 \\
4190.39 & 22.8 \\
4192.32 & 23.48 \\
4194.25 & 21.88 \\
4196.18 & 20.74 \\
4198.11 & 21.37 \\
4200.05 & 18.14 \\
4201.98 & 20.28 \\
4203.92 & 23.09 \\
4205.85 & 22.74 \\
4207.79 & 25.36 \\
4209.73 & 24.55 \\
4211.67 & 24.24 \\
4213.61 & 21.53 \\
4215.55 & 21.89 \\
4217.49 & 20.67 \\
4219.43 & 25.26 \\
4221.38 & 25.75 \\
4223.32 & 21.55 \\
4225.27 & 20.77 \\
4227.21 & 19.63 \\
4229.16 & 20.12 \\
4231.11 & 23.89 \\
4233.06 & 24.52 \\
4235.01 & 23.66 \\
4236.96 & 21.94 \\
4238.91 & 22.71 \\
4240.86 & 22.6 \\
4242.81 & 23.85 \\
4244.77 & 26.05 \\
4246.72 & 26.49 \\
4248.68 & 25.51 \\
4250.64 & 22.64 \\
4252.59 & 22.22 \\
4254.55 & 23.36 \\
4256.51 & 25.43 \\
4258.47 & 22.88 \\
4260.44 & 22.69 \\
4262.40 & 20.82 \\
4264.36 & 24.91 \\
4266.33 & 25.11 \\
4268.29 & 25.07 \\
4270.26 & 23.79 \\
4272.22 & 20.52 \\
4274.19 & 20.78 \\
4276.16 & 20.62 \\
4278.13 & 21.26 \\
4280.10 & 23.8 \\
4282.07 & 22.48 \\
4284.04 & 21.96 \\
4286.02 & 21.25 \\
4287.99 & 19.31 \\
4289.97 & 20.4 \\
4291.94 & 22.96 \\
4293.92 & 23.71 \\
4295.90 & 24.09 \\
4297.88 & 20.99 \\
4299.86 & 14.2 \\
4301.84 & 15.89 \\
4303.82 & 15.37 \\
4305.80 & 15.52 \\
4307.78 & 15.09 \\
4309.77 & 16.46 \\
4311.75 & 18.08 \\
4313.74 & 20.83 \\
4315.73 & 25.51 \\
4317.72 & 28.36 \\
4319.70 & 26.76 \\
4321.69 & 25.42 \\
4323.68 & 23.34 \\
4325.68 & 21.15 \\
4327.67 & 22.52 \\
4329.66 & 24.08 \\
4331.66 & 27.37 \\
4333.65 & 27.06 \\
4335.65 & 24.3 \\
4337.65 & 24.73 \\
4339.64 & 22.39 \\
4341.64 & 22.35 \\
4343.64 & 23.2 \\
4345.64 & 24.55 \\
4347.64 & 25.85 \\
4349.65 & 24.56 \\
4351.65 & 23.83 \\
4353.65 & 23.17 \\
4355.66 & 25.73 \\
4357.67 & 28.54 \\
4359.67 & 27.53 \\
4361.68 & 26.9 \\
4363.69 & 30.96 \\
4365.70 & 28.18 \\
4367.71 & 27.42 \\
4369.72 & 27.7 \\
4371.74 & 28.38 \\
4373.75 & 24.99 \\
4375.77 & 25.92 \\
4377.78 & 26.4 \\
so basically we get 2.15 angstroms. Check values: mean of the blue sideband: 20.9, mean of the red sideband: 24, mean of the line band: 20.7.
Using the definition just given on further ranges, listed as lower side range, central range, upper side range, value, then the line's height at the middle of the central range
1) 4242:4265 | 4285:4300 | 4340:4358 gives 1.8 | 24.1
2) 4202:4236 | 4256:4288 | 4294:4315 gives -4.4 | 19.8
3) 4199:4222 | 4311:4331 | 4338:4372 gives 1.1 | 25.1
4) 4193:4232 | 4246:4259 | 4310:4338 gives -0.7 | 22.8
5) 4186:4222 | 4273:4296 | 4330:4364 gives 2.2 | 24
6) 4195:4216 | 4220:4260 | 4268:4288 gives -2.2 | 22.1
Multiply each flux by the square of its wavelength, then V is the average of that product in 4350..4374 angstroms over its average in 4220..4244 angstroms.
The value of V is 1.26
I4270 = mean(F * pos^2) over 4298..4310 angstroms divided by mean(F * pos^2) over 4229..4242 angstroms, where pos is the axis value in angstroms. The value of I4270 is 0.71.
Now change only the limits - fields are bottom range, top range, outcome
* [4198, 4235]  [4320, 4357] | 1.15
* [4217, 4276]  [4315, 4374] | 1.16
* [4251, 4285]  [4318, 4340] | 1.11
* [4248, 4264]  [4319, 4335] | 1.10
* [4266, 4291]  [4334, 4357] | 1.14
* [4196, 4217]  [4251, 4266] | 1.07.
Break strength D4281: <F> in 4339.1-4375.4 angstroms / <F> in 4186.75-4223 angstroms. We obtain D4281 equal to 1.16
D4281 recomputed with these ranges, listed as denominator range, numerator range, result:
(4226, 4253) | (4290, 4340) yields 0.94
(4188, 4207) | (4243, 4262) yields 1.11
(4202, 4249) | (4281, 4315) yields 0.84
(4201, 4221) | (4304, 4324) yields 0.92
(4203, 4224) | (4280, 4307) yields 0.86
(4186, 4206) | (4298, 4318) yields 0.85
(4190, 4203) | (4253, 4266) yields 1.10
